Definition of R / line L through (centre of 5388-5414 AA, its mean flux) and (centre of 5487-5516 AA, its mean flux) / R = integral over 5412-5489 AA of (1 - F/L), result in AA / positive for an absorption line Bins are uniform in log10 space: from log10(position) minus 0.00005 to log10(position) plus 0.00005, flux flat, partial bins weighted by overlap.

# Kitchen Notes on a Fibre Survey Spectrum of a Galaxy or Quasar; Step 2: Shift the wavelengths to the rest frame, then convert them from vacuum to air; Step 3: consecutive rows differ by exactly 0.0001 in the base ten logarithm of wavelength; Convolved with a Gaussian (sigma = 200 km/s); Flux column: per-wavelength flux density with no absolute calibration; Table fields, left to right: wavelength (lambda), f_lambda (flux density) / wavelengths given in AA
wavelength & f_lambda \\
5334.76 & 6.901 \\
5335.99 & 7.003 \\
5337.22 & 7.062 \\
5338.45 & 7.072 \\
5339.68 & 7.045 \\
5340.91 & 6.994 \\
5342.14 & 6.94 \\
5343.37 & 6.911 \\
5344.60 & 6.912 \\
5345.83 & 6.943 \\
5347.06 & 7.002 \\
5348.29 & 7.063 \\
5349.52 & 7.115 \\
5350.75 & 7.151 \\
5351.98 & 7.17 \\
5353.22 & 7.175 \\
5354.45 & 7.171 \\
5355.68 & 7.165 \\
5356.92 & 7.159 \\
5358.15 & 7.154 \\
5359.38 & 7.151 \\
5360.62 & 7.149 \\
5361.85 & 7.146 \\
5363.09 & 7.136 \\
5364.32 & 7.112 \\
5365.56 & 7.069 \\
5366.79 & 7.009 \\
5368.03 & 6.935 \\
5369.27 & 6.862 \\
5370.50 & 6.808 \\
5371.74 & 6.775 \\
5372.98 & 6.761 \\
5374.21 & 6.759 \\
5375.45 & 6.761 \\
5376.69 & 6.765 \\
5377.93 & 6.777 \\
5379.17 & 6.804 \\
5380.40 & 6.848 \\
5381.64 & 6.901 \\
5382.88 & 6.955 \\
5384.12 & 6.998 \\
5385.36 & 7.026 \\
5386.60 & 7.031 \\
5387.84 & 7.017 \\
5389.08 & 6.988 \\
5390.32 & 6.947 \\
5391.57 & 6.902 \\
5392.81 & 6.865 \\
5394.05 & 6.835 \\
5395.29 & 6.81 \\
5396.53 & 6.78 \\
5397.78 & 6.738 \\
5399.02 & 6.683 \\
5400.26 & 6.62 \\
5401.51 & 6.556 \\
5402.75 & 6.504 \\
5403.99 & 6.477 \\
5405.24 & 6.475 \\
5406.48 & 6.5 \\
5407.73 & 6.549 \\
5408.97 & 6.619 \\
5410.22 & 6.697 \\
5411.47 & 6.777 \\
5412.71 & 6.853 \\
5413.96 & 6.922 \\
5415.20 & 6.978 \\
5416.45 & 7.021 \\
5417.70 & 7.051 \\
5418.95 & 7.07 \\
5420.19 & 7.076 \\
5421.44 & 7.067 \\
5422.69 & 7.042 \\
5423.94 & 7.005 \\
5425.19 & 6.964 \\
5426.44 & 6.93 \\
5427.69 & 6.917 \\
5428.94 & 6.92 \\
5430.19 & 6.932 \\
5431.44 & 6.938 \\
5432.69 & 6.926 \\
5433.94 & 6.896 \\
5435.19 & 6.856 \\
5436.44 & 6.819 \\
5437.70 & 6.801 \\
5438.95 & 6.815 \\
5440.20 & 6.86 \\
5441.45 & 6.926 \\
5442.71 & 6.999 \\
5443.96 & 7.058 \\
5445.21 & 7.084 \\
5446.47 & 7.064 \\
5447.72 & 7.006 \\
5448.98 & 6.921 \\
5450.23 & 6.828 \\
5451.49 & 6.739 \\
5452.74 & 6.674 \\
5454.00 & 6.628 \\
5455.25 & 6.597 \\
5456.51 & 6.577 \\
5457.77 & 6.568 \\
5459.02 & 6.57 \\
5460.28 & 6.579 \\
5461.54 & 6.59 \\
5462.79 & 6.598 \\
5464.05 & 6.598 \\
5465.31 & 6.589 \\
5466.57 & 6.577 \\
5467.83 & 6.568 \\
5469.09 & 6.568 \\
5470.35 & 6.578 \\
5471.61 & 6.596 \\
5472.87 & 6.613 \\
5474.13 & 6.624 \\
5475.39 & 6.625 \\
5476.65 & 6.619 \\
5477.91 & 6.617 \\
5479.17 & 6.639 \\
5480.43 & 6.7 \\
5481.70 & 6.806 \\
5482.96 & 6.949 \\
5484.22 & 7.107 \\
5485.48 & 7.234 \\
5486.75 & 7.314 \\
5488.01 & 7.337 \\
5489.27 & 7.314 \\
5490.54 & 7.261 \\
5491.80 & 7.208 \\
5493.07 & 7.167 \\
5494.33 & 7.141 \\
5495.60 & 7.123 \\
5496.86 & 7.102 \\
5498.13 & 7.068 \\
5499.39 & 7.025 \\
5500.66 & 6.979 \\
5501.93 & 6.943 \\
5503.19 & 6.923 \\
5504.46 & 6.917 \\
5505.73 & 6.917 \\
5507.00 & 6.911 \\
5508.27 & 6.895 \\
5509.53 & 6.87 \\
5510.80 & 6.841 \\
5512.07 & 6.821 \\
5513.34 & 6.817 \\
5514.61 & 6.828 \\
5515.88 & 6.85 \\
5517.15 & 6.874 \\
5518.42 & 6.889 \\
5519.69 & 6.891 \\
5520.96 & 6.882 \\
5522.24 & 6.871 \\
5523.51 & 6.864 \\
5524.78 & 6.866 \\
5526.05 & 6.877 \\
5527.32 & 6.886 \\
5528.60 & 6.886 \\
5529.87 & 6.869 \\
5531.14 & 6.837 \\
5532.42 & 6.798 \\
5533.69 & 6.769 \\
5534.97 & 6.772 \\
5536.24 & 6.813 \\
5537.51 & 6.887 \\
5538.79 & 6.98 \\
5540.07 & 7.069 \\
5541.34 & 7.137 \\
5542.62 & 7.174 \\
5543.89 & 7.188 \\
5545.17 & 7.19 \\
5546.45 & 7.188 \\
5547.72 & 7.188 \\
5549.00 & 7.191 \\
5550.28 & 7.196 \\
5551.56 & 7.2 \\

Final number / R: 0.3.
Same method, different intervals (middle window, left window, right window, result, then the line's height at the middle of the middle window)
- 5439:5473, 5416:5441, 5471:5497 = 1.09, 6.95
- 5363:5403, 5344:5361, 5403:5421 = 0.49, 6.94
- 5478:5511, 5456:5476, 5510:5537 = -1.50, 6.72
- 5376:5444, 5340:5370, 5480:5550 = 1.79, 7.04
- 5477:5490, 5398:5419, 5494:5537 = -0.29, 6.84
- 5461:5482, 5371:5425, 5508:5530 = 0.72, 6.85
